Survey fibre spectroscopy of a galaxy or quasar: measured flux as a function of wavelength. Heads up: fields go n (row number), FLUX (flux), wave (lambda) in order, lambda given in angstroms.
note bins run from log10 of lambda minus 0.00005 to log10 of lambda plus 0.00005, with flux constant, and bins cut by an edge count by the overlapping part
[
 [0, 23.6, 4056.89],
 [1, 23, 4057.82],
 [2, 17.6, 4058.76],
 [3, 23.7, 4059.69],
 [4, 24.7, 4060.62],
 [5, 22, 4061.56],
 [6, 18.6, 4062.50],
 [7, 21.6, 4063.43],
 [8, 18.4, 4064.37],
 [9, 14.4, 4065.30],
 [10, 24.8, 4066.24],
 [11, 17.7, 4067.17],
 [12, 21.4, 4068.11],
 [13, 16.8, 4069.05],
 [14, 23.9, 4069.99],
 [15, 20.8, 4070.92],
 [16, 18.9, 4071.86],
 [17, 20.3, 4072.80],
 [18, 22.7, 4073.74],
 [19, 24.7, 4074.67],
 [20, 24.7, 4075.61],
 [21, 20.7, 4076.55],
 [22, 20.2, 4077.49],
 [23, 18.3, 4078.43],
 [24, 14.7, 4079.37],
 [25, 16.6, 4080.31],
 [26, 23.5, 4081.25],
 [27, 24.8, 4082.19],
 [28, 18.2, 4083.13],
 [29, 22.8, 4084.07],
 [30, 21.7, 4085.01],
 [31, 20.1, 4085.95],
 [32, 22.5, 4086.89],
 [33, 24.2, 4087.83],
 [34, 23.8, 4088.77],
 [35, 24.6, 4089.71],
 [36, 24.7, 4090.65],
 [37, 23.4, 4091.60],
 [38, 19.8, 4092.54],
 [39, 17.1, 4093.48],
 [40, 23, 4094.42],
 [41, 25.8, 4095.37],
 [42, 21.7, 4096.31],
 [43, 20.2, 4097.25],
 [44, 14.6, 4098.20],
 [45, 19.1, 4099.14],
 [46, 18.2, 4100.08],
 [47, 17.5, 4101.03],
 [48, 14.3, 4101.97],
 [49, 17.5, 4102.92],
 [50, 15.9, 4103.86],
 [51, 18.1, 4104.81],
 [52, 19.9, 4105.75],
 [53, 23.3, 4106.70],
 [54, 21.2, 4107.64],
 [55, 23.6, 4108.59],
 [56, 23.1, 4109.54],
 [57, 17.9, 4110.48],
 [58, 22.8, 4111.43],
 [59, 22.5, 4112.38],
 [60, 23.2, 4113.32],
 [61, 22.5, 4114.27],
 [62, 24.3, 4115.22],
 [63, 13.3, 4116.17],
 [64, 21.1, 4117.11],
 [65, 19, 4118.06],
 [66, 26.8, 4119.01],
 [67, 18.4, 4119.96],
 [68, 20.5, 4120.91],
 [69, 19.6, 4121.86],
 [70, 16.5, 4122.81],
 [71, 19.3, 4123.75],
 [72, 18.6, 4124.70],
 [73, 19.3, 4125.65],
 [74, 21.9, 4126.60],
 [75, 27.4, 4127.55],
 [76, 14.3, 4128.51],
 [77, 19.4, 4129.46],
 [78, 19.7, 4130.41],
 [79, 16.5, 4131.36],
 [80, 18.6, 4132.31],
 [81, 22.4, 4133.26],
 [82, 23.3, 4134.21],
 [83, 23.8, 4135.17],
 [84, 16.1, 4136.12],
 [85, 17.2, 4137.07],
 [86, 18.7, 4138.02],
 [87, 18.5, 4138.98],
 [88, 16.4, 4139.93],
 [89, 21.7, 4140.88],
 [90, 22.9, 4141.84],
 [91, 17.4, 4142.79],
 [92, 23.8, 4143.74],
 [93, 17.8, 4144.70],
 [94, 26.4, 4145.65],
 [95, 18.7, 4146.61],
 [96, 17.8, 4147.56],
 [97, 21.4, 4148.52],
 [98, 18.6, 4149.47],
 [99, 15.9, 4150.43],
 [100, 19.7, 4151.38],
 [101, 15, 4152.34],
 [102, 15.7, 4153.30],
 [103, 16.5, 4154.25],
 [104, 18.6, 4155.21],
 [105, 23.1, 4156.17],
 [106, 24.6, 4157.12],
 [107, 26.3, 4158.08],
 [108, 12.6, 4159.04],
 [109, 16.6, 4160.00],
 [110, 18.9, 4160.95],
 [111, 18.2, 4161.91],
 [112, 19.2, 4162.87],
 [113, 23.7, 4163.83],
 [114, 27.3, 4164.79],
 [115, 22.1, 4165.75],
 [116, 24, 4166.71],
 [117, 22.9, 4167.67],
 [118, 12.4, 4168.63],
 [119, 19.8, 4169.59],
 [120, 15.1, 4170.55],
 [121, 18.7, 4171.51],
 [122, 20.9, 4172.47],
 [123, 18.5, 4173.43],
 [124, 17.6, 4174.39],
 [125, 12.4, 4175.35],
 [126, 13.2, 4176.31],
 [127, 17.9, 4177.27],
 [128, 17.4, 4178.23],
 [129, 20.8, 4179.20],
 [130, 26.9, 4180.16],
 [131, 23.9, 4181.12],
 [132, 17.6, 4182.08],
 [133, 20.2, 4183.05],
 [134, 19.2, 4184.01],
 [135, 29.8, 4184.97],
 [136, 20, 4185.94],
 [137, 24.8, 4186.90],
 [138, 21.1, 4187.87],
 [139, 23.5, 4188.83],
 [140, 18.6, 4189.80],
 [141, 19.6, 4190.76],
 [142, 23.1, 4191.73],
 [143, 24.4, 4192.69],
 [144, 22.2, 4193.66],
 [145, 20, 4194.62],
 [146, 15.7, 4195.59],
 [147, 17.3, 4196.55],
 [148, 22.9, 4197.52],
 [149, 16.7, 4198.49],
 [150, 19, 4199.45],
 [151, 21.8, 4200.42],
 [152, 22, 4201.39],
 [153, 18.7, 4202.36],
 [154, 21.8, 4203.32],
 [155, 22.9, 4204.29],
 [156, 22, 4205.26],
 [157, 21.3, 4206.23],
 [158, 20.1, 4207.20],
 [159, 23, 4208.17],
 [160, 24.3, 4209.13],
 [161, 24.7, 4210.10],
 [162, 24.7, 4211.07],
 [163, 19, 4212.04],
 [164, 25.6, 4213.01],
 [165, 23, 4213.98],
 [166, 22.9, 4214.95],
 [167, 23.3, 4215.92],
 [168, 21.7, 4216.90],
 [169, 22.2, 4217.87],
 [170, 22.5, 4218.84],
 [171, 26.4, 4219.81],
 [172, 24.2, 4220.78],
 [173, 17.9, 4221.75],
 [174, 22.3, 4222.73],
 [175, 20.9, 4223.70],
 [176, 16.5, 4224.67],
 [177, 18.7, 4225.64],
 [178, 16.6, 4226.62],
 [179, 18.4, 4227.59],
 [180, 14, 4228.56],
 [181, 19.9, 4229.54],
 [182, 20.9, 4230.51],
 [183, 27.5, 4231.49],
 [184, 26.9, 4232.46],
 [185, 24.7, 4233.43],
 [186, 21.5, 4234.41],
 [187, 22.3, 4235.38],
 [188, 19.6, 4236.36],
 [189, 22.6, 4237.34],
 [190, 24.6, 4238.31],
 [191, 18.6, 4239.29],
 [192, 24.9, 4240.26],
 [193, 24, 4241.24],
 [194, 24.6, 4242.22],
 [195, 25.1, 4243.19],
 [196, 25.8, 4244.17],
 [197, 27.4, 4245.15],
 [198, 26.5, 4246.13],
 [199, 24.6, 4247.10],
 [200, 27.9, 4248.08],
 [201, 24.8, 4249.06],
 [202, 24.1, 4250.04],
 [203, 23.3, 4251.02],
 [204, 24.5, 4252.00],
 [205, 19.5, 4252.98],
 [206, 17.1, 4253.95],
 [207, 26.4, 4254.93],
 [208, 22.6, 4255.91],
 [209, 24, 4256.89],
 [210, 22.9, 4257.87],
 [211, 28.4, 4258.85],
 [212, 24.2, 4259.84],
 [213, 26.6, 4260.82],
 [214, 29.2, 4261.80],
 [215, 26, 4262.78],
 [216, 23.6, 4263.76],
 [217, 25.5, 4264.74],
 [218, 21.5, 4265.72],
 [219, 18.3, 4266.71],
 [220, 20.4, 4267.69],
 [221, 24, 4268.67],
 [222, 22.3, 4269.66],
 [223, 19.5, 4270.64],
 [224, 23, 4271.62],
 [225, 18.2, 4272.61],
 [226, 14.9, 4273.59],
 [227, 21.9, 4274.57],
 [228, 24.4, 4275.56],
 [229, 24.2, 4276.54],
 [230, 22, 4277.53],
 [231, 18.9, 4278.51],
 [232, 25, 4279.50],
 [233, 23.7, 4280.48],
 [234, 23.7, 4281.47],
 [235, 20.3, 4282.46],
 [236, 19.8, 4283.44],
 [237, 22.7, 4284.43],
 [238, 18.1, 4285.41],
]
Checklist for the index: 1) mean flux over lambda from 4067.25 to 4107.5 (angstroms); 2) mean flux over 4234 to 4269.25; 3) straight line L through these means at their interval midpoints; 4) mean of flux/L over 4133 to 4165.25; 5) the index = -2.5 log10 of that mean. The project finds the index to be 0.102 mag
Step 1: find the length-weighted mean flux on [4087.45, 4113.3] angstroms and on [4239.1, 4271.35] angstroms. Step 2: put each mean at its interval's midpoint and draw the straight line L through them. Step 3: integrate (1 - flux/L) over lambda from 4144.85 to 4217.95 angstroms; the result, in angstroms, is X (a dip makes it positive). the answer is 6.2 angstroms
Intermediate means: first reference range 20.7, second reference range 23.9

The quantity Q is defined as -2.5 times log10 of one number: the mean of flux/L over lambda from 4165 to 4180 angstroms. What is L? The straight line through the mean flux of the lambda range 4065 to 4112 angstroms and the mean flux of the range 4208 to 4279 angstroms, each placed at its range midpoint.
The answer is 0.171 mag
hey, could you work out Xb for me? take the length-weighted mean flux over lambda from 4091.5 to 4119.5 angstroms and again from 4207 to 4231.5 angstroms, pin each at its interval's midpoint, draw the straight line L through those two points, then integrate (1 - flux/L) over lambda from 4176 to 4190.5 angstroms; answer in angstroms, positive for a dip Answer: 0.0 angstroms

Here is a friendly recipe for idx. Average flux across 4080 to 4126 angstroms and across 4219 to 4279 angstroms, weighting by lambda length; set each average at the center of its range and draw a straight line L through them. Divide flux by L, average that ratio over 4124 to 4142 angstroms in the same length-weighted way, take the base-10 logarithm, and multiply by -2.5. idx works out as 0.07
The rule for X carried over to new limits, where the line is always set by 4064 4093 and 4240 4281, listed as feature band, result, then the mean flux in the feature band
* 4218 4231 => 1.69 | 20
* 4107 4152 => 3.23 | 20.2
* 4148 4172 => 2.91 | 19.5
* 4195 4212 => 1.25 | 21.1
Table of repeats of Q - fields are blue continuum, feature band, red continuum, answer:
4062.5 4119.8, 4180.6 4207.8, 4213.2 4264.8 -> 0.064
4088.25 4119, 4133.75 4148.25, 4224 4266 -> 0.067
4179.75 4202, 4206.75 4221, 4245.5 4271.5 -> -0.050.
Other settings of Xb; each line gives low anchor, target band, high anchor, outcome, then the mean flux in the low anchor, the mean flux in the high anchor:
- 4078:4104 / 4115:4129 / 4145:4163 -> -0.1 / 20.4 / 19.1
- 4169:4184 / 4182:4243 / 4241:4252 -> 0.9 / 18.7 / 25.3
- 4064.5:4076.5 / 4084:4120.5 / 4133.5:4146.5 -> -0.4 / 20.9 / 20.3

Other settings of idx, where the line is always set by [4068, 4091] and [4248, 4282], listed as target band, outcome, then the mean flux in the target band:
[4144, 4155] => 0.182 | 18.6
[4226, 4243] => 0.040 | 21.9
